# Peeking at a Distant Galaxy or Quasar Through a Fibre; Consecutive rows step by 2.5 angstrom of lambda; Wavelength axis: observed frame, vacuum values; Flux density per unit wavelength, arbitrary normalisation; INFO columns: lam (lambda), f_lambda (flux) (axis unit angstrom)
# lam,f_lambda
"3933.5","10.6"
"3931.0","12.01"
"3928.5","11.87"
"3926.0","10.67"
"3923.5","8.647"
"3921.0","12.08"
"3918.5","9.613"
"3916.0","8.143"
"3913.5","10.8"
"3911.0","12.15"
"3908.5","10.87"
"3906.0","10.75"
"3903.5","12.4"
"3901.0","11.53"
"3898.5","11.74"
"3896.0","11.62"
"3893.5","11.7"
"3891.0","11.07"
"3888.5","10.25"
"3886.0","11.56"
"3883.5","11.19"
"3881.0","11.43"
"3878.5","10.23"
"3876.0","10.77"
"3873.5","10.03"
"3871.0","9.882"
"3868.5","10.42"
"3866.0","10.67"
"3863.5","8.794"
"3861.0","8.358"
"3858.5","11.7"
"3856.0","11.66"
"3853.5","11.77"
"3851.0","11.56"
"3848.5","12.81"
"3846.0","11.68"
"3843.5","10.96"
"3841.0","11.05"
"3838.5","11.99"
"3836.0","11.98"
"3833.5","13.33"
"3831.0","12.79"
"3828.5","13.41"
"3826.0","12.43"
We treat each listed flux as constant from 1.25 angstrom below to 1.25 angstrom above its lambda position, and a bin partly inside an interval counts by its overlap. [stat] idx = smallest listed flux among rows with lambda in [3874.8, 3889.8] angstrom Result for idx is 10.23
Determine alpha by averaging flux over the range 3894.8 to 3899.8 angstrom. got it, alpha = 11.7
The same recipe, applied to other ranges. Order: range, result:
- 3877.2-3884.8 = 11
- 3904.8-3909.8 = 10.8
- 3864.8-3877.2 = 10.4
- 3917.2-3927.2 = 10.2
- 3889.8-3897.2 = 11.5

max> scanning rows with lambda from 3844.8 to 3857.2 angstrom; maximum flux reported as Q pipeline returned 12.81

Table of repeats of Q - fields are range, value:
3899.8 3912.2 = 12.4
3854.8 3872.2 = 11.7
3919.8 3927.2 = 12.08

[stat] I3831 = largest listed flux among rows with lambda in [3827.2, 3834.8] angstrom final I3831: 13.41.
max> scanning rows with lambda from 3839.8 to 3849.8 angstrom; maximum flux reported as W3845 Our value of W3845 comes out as 12.81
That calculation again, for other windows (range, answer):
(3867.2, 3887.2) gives 11.56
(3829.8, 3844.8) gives 13.33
